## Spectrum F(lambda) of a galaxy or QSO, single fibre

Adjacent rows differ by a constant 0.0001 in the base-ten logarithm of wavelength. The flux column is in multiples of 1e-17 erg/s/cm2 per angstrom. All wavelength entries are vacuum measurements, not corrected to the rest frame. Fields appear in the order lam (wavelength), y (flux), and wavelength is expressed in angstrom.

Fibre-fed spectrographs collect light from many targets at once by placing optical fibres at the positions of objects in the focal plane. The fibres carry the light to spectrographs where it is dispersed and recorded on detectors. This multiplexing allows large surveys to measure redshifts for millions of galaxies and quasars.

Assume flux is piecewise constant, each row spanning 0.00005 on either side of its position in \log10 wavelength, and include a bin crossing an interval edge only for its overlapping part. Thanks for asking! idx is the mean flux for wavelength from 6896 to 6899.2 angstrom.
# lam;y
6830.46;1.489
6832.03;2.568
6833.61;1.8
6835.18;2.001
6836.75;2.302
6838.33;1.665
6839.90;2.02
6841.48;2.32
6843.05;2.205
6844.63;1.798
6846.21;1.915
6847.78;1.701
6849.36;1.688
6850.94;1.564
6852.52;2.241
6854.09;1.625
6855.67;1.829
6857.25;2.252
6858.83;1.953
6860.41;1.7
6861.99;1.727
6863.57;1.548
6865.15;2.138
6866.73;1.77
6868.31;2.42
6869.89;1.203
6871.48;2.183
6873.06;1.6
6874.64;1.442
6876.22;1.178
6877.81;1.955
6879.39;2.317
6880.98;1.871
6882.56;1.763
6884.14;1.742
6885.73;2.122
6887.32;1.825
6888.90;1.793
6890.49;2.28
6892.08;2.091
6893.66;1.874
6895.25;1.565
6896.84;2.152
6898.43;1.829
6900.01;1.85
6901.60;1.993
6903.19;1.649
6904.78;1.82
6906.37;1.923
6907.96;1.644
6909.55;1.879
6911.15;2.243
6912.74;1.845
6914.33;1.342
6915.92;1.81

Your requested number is 1.98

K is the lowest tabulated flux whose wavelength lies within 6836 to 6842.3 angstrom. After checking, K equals 1.665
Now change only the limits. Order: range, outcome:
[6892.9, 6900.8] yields 1.565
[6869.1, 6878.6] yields 1.178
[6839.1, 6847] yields 1.798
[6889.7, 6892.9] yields 2.091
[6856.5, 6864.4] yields 1.548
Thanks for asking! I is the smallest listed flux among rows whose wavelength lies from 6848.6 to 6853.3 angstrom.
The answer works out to 1.564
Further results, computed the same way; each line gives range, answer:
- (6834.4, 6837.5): 2.001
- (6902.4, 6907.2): 1.649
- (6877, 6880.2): 1.955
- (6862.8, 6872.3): 1.203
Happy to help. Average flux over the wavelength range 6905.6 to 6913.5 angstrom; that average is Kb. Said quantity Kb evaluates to 1.91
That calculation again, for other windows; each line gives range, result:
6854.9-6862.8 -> 1.89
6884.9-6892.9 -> 2.02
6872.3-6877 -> 1.41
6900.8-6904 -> 1.82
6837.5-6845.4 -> 2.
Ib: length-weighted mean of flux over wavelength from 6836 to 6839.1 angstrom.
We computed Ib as 1.98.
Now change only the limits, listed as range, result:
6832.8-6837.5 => 2.03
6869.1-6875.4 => 1.61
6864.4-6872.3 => 1.94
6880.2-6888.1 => 1.86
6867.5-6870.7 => 1.81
